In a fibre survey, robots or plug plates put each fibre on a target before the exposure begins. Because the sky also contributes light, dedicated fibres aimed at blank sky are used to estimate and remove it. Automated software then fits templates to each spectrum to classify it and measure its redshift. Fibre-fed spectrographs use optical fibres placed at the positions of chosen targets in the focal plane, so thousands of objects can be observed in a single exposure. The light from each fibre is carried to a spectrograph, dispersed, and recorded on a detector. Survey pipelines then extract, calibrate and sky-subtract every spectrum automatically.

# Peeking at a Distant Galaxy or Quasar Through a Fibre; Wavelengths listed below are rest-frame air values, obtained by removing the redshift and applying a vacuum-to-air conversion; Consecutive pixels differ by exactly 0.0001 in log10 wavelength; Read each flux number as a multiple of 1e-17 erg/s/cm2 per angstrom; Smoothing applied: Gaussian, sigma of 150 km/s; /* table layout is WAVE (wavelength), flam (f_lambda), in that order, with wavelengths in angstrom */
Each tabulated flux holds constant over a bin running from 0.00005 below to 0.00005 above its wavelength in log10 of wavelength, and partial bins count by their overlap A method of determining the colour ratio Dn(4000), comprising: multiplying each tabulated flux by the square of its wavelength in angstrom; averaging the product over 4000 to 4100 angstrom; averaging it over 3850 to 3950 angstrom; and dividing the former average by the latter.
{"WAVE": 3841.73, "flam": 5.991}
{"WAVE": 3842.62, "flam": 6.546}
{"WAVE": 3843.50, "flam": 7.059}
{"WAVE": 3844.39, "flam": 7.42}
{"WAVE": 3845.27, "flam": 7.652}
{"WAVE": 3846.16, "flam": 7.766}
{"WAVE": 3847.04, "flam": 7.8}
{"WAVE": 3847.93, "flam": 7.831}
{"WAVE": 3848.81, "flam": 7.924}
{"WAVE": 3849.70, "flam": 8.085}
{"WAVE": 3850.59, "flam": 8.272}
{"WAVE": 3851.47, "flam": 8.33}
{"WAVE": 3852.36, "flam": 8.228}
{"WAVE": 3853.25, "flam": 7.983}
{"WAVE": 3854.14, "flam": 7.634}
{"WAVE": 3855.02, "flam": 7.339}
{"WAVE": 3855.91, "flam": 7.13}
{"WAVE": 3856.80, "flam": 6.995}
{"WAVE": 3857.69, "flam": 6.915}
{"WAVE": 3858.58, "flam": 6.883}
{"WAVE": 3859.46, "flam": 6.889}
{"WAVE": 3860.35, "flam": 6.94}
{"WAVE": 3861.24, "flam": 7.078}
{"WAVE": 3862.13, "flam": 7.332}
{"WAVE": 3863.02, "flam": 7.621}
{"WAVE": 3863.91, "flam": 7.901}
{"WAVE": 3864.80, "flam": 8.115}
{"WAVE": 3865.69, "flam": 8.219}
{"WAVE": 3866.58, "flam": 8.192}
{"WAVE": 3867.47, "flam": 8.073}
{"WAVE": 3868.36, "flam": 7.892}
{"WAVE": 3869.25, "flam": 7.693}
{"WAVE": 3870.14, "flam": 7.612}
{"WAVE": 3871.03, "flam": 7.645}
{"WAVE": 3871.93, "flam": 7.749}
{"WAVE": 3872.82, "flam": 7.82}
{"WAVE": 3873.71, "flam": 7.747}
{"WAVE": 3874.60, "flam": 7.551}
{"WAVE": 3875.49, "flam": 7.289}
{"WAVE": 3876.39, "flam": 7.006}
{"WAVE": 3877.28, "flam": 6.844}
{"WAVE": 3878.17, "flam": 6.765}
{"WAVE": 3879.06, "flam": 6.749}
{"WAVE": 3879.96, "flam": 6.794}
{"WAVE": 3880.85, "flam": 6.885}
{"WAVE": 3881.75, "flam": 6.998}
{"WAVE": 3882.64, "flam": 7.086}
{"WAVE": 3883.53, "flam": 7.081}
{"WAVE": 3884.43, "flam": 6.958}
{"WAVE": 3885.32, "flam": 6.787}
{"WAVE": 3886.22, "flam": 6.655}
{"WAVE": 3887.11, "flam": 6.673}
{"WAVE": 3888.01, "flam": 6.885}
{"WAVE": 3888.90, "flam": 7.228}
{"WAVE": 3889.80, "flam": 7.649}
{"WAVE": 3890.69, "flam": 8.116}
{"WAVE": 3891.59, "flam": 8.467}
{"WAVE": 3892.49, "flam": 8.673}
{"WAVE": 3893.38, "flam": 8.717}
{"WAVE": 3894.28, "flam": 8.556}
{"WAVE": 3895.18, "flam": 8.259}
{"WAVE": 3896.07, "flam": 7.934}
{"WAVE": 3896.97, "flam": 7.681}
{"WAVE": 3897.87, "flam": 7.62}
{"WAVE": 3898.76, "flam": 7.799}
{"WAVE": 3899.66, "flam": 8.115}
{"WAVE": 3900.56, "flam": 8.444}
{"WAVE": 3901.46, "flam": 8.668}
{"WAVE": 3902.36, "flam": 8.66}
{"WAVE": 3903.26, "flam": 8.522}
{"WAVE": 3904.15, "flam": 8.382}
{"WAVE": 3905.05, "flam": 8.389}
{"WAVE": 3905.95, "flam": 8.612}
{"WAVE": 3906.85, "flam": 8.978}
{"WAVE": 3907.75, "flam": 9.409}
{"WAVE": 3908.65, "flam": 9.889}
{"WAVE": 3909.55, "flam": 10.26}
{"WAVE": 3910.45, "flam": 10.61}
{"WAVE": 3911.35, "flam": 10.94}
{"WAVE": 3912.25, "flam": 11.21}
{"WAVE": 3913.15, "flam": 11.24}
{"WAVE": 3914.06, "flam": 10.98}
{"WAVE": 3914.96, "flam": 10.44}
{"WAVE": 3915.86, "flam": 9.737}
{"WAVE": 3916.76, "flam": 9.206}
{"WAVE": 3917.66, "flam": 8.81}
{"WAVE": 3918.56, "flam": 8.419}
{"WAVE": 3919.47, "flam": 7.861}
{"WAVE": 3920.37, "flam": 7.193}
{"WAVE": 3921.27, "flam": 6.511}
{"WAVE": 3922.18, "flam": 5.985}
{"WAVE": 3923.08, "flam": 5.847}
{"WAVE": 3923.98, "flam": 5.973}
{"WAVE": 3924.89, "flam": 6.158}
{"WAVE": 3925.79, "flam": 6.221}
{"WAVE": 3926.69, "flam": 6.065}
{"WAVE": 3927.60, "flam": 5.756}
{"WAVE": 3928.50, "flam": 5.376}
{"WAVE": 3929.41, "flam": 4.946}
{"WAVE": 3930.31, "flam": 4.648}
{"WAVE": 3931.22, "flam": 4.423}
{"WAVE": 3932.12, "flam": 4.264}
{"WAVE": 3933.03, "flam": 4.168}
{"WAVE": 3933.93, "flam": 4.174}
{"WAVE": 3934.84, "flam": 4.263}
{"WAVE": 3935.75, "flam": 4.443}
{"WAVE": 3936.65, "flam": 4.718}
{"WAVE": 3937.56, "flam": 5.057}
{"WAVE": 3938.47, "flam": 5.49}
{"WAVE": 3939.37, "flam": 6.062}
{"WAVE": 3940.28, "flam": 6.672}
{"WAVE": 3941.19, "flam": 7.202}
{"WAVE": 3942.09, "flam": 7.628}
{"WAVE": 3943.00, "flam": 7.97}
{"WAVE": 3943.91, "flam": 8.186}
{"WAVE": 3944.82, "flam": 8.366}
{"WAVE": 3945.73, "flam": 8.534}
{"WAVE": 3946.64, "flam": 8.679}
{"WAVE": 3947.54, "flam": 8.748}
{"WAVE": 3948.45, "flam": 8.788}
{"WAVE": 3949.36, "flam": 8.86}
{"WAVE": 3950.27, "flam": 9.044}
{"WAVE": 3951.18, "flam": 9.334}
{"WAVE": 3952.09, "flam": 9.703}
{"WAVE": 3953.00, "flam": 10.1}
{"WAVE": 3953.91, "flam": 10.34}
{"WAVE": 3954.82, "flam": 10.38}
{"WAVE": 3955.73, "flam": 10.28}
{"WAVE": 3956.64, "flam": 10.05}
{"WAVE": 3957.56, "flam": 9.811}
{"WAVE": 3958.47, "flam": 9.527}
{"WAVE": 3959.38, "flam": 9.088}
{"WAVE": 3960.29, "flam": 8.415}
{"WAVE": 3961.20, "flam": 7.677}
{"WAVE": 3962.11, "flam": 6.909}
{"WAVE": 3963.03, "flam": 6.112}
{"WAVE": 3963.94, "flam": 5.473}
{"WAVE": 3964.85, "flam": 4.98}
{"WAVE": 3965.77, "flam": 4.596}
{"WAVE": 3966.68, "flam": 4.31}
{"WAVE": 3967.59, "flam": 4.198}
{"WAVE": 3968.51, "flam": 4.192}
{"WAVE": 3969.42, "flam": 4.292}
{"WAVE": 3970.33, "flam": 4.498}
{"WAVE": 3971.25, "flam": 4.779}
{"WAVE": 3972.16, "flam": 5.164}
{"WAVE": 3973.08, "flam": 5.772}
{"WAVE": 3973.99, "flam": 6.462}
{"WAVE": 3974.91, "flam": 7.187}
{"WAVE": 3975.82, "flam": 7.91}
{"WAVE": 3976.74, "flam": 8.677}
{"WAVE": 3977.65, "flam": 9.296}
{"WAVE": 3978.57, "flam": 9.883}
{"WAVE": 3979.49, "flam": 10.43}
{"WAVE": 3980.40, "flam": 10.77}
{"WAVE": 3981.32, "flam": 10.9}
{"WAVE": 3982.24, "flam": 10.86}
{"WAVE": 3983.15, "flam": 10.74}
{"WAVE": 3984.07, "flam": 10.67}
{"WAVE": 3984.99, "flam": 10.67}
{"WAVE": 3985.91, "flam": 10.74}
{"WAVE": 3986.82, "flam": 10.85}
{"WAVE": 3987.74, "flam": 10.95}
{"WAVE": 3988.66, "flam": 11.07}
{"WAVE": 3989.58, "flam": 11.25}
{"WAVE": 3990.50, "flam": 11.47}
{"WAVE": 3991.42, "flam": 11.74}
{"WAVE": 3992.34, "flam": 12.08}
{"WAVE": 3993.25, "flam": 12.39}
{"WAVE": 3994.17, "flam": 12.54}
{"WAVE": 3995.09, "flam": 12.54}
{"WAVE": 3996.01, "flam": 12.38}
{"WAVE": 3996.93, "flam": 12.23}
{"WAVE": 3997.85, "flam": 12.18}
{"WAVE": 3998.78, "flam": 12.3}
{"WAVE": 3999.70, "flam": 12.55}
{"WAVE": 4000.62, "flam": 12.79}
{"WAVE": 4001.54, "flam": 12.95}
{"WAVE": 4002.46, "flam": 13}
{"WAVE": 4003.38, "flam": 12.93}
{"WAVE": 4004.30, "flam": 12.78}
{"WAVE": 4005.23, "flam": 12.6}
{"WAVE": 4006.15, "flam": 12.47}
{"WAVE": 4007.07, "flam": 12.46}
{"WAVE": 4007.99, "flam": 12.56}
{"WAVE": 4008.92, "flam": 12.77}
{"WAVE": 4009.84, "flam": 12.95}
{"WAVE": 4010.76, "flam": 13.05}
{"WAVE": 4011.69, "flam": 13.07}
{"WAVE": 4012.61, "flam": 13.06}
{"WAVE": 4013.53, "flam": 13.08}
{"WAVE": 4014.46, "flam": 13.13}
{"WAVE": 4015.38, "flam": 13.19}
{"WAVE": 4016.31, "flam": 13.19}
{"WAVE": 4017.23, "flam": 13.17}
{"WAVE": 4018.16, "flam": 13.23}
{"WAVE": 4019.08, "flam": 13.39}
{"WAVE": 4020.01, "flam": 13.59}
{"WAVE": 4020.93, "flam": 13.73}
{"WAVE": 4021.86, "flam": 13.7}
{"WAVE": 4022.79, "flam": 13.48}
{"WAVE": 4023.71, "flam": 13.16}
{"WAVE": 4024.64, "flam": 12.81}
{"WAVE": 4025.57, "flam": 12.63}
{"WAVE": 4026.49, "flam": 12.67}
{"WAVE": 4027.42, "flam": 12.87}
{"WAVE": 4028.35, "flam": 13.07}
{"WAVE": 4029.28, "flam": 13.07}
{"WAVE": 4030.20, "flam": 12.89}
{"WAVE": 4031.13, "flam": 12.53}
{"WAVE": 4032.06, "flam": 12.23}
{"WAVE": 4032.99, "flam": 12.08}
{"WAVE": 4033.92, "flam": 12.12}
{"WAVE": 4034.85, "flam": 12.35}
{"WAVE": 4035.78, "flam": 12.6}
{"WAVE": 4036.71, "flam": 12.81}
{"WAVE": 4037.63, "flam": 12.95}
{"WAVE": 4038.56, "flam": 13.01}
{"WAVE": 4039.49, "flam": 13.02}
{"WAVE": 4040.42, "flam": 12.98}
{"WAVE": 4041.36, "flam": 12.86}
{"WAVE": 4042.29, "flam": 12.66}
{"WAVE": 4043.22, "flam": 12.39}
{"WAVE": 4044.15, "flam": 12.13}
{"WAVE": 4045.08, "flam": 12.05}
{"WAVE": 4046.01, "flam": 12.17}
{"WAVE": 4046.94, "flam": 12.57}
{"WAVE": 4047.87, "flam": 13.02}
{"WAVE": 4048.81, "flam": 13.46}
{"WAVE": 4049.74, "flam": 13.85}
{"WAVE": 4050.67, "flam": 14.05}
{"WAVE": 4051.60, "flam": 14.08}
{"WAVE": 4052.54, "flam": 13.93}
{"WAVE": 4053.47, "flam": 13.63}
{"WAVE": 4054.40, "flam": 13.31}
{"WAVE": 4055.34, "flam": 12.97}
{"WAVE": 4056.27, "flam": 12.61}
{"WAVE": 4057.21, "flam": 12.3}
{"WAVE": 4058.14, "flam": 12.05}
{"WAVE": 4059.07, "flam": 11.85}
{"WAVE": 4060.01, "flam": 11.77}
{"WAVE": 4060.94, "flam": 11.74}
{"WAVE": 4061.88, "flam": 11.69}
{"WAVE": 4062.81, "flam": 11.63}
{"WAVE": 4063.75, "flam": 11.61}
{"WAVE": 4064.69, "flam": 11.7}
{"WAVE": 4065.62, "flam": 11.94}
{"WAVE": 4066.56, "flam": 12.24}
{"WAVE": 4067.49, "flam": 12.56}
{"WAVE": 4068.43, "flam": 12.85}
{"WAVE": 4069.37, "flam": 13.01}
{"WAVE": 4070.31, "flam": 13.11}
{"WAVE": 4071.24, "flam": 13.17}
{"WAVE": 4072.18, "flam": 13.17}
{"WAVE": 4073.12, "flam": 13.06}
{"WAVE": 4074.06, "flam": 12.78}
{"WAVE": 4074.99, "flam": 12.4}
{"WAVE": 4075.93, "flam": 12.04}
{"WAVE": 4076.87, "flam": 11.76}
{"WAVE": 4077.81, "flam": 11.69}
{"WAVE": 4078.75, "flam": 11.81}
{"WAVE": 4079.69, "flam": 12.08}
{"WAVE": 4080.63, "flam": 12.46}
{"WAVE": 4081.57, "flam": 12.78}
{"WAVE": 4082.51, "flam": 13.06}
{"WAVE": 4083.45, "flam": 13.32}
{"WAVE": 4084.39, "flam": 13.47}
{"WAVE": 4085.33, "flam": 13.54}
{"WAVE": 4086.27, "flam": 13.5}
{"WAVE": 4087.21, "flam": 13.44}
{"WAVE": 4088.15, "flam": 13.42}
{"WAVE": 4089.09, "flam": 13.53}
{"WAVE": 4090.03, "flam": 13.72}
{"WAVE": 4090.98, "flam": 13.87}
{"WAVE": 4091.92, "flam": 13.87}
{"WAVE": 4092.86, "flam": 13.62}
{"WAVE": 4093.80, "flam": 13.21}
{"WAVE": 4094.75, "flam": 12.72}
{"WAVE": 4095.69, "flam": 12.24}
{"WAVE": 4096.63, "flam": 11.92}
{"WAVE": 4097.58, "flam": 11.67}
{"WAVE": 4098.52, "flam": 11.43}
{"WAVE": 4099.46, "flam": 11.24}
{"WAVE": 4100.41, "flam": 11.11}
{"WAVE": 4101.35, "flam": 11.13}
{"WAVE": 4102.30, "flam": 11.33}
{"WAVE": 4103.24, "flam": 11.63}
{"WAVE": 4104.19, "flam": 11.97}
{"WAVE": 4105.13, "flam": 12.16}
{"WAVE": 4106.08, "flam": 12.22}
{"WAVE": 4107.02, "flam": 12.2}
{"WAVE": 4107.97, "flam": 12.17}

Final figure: 1.83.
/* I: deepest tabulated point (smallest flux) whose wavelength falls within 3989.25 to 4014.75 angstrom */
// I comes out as 11.25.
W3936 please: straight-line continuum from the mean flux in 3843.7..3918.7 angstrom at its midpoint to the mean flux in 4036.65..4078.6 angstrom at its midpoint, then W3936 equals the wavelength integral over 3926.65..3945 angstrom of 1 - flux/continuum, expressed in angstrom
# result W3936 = 7.4 angstrom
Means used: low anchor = 8.05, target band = 5.66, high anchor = 12.6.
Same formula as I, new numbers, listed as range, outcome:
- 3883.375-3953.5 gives 4.168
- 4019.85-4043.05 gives 12.08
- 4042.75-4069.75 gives 11.61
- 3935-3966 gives 4.443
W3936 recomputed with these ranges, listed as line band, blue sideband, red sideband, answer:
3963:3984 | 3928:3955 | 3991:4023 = 6.1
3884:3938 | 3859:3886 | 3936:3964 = 1.5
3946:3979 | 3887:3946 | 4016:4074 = 6.2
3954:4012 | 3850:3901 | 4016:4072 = 5.9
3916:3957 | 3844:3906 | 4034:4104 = 9.4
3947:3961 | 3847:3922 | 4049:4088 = 0.5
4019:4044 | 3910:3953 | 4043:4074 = -2.9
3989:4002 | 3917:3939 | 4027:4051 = -2.9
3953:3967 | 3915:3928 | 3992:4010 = 2.5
